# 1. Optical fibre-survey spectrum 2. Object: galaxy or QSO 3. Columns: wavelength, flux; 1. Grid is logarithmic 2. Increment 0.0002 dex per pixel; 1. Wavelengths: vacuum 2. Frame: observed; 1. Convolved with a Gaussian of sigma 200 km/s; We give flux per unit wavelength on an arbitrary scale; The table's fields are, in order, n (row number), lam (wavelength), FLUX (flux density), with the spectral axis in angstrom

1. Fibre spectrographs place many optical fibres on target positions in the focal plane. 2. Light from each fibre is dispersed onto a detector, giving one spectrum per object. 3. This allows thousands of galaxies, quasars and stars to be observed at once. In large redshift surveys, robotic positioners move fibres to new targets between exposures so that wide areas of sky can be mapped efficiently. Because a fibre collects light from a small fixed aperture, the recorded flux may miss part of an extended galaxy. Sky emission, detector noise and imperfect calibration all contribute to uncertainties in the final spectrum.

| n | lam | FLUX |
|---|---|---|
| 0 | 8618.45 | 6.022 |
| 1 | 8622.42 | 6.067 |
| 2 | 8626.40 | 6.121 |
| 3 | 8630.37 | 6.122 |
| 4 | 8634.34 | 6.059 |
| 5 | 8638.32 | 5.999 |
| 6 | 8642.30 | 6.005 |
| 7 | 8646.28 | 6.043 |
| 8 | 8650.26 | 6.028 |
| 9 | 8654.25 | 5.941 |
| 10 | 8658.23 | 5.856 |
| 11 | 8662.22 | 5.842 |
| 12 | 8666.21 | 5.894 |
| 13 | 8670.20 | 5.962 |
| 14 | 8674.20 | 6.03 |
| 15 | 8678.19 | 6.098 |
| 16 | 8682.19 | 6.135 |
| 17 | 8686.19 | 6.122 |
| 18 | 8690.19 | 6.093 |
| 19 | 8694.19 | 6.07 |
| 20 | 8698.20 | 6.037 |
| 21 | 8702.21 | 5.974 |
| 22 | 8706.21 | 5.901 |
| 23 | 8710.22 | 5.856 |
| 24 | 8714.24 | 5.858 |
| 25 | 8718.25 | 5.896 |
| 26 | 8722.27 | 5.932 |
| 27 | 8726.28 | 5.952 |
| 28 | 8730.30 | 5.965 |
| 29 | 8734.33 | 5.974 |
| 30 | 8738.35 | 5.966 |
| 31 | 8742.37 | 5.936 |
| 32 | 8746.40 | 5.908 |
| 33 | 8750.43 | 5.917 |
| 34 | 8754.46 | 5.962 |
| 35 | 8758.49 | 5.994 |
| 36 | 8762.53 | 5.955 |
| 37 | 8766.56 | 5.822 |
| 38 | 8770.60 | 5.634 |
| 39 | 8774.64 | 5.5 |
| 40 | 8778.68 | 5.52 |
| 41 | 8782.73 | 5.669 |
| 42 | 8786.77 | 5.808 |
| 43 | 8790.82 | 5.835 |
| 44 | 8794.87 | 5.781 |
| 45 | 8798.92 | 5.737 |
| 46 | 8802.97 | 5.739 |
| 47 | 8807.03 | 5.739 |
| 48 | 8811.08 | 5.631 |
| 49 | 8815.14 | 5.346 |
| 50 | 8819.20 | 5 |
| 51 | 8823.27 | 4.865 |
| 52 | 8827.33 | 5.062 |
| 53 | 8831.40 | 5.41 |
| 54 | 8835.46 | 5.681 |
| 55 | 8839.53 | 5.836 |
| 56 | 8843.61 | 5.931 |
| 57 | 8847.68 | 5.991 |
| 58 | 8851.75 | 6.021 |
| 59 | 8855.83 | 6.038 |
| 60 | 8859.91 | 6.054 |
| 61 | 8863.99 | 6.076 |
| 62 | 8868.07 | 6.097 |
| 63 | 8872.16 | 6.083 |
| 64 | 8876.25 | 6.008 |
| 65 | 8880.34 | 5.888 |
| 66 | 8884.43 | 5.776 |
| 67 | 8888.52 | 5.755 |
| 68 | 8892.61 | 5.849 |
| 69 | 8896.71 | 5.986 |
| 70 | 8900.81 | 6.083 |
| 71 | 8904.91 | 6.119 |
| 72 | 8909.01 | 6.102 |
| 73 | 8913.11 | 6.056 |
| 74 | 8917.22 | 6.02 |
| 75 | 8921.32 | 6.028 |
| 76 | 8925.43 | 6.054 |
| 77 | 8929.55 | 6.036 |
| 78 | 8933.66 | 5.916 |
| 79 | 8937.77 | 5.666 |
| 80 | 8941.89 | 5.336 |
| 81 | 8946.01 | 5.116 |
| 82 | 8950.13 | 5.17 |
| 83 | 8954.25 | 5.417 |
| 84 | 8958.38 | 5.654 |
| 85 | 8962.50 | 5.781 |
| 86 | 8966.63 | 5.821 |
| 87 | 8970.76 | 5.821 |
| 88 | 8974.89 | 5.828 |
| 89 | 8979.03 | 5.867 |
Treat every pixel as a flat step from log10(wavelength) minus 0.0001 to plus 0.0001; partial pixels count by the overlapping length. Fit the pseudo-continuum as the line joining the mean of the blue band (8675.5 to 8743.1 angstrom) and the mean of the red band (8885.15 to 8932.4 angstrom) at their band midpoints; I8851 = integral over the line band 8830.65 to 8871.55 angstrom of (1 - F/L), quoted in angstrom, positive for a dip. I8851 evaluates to 0.4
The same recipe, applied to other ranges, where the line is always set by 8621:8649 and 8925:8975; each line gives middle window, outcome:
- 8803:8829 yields 2.3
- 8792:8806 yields 0.2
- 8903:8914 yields -0.8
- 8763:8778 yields 0.5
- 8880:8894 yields -0.2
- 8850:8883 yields -1.6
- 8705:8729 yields 0.2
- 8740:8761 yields -0.1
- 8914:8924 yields -0.6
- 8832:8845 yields 0.1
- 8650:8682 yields 0.3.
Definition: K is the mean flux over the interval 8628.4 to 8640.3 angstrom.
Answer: 6.06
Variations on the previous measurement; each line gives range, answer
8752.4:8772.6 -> 5.87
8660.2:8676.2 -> 5.93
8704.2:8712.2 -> 5.89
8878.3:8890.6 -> 5.81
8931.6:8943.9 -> 5.64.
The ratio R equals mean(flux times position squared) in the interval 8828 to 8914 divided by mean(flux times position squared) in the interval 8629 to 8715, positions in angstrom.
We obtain 1.0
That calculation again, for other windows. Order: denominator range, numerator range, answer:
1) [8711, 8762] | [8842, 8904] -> 1.04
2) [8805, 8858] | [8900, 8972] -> 1.06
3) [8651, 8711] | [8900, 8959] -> 1.02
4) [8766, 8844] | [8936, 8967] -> 1.02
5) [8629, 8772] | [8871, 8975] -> 1.03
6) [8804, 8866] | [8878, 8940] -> 1.07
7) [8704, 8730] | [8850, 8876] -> 1.06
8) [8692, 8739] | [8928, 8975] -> 1.00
